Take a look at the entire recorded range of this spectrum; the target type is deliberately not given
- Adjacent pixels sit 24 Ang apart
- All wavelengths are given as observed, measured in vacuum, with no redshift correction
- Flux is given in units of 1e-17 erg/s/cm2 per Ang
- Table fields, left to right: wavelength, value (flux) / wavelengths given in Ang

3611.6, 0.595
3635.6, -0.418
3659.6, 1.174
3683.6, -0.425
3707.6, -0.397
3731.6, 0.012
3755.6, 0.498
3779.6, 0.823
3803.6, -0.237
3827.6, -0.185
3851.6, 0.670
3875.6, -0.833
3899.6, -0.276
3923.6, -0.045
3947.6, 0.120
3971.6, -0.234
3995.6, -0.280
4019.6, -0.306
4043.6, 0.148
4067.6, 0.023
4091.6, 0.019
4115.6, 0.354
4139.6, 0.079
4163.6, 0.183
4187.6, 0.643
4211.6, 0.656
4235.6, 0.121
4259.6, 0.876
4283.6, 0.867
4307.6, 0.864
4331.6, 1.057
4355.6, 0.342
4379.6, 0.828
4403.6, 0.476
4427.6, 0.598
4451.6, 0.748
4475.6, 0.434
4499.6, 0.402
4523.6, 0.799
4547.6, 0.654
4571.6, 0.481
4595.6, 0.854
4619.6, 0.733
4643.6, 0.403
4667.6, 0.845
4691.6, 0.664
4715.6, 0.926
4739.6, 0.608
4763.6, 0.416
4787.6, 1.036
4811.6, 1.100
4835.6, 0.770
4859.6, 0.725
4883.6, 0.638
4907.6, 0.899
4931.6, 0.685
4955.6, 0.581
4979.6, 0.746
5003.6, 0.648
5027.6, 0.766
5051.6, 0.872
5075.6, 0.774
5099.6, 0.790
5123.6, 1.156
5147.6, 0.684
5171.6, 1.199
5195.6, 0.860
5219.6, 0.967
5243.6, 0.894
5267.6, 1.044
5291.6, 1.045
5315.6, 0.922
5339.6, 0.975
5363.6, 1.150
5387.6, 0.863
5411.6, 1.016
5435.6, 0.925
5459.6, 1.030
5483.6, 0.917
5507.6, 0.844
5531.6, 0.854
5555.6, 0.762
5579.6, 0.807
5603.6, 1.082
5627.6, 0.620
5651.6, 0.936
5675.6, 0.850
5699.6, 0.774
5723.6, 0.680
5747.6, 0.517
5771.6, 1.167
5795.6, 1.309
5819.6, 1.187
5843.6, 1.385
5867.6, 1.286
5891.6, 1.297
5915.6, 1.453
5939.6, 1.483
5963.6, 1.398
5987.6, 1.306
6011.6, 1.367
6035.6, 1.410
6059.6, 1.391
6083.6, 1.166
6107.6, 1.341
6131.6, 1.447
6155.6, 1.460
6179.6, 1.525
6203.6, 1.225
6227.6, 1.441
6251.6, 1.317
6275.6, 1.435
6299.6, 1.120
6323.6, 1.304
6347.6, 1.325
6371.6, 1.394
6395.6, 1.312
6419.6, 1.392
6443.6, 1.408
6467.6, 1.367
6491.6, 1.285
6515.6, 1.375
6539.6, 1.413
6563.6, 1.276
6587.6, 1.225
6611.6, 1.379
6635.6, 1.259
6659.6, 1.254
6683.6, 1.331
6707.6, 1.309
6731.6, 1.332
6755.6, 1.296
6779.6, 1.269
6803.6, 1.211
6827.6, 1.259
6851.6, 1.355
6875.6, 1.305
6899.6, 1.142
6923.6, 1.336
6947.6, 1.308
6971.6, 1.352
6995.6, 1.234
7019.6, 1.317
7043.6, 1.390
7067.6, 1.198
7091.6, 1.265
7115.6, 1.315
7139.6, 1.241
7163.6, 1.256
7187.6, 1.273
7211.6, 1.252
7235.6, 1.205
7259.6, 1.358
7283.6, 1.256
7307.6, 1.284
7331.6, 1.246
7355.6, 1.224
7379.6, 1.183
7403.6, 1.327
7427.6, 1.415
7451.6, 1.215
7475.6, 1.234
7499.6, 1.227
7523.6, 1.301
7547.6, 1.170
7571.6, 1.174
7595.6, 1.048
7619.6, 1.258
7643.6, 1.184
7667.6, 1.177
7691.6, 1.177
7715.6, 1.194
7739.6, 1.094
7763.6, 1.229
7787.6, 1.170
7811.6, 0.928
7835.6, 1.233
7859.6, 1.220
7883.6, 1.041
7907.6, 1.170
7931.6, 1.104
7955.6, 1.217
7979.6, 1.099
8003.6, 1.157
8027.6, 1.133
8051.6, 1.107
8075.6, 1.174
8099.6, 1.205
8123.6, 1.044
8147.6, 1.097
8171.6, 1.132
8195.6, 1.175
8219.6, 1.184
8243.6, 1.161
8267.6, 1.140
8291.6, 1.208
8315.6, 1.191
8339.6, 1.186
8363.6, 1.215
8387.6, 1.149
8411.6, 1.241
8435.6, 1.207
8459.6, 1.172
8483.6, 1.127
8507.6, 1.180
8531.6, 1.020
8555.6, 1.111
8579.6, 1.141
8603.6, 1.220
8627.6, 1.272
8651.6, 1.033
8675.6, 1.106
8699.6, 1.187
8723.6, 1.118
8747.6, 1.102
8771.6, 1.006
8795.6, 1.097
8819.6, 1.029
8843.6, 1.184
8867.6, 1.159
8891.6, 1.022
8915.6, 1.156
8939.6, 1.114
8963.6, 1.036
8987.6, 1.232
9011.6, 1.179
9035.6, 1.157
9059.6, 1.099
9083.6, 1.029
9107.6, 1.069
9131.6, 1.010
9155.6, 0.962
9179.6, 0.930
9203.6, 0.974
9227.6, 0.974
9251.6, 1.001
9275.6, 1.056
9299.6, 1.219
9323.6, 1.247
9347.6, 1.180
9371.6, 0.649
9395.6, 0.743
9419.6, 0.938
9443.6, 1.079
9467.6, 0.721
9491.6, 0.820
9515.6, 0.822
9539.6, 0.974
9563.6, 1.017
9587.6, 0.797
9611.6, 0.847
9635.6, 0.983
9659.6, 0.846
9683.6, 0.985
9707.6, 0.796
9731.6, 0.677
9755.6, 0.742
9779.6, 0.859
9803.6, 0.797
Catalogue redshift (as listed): 0.105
